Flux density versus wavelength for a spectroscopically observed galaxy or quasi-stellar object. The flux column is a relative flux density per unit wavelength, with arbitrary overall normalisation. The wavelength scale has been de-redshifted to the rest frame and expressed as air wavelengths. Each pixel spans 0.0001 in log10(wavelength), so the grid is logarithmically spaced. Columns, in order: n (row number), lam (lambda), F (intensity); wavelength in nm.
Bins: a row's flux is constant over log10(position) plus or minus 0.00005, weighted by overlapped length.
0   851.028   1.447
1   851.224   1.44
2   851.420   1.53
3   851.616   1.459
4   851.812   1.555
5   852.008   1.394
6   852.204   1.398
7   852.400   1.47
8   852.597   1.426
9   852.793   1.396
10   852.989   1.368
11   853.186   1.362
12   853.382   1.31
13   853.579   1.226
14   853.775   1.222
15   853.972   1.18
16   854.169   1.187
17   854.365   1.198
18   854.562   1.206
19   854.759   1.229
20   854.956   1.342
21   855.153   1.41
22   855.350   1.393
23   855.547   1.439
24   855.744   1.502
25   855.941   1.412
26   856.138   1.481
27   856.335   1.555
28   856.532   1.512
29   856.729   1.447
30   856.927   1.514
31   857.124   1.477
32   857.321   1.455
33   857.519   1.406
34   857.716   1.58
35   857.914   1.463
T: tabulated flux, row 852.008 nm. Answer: 1.394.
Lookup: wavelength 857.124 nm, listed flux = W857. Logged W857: 1.477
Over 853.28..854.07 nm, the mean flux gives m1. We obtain 1.24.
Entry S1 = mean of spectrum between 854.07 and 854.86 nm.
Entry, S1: 1.21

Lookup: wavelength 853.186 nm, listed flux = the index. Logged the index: 1.362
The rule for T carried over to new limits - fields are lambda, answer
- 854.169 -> 1.187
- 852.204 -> 1.398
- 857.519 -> 1.406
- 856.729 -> 1.447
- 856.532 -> 1.512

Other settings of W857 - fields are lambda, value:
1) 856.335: 1.555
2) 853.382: 1.31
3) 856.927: 1.514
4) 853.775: 1.222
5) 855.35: 1.393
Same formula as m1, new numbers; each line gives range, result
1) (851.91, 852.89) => 1.42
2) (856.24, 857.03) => 1.51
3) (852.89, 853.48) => 1.35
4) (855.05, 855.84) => 1.43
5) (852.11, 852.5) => 1.43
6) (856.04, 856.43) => 1.52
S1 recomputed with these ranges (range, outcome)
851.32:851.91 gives 1.52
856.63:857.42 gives 1.47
